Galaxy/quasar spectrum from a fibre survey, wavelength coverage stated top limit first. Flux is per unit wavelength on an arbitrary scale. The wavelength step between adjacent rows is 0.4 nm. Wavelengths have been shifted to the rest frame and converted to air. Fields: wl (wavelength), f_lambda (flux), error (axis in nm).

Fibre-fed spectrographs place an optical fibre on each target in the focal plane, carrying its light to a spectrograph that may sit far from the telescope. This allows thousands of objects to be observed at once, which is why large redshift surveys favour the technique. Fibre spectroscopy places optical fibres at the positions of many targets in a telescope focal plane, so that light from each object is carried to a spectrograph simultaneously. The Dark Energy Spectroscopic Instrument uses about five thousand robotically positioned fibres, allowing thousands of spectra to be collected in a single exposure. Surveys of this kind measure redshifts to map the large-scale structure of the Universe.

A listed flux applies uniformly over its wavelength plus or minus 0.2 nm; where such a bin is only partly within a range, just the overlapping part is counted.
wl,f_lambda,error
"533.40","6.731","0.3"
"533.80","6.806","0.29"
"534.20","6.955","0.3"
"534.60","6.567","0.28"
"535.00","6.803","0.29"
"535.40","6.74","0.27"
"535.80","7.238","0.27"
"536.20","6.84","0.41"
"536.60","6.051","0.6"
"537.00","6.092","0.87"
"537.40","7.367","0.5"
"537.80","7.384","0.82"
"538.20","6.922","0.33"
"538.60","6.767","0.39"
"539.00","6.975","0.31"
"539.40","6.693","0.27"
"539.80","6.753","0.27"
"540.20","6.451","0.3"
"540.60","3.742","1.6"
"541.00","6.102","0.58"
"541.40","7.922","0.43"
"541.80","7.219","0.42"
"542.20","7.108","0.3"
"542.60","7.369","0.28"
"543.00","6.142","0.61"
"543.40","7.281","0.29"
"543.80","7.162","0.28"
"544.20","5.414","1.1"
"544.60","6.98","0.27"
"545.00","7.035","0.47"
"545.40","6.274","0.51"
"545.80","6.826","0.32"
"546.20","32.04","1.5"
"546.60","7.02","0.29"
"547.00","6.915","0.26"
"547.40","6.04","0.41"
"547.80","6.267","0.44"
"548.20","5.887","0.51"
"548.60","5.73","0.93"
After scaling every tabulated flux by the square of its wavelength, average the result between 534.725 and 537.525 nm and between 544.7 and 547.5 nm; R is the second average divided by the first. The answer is 1.60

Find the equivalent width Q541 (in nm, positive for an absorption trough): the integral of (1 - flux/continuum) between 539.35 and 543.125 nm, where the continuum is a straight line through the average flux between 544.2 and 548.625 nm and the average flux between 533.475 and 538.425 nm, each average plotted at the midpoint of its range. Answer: 0.61 nm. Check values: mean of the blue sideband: 6.81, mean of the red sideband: 8.79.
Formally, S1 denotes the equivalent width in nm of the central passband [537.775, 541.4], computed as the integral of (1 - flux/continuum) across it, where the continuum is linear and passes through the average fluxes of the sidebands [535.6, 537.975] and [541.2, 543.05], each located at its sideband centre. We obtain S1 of 0.30 nm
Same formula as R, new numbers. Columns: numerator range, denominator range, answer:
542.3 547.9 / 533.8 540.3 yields 1.29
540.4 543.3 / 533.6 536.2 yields 0.98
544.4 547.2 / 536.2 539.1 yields 1.59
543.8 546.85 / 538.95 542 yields 1.57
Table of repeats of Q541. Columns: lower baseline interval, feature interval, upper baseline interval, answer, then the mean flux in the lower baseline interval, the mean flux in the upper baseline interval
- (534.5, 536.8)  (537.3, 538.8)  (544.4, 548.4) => 0.03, 6.71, 9.13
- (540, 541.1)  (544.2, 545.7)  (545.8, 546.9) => 0.77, 5.37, 16.1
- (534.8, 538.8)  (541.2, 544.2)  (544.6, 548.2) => 0.48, 6.82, 9.43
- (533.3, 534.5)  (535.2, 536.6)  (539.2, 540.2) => -0.01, 6.82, 6.67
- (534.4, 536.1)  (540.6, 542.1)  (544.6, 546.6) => 0.49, 6.84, 11.8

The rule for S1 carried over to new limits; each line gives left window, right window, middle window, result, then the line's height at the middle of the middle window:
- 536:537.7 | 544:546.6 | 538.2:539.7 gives 0.15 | 7.59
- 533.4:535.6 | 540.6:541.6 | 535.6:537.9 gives -0.06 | 6.63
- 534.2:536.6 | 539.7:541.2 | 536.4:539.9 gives -0.34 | 6.19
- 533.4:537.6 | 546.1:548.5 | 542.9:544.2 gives 0.30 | 8.69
